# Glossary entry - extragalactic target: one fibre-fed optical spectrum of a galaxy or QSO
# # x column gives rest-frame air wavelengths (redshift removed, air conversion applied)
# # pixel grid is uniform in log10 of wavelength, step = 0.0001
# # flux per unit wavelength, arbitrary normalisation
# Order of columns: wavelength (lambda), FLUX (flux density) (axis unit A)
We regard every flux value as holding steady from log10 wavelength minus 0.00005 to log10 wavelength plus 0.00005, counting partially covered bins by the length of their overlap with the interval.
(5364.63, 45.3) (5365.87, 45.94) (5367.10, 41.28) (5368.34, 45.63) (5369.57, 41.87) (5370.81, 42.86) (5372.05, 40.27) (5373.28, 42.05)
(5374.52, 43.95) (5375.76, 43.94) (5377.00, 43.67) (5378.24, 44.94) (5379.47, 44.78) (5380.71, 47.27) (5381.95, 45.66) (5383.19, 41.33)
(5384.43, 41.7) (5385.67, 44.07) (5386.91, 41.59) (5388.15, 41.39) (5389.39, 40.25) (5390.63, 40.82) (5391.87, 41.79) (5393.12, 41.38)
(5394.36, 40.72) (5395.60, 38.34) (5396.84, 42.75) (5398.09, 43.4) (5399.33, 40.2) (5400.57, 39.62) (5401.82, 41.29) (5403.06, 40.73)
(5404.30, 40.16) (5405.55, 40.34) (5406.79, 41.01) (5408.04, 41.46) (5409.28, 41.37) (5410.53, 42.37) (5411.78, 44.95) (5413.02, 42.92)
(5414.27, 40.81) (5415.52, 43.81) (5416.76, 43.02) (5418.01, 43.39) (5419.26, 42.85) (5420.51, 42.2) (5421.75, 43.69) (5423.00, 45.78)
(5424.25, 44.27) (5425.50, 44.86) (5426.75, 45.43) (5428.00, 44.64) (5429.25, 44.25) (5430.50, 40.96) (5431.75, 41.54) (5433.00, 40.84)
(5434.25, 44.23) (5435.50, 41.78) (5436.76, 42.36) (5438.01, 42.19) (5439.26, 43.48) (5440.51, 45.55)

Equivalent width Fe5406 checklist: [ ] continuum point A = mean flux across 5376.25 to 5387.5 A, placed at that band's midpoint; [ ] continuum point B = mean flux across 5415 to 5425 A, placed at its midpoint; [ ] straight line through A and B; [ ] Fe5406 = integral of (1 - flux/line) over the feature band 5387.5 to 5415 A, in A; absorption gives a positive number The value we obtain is 1.6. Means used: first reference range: 43.9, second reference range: 43.7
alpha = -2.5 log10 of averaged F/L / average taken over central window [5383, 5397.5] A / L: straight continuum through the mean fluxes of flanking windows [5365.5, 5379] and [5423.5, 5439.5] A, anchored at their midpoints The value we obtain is 0.05 mag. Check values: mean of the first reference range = 43.3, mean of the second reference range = 43.1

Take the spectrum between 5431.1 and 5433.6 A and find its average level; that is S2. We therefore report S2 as 41.2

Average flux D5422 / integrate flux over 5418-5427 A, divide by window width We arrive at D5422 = 44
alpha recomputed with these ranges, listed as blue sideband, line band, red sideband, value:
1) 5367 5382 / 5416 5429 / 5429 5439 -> -0.04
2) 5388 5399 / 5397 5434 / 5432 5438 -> -0.02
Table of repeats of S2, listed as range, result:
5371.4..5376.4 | 42.5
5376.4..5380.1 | 44.5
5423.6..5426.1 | 44.5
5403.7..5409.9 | 40.9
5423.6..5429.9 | 44.7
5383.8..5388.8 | 42.2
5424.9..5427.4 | 45.1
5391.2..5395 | 41.2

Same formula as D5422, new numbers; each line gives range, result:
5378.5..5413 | 41.9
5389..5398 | 41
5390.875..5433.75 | 42.3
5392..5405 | 40.9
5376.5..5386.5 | 44.1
